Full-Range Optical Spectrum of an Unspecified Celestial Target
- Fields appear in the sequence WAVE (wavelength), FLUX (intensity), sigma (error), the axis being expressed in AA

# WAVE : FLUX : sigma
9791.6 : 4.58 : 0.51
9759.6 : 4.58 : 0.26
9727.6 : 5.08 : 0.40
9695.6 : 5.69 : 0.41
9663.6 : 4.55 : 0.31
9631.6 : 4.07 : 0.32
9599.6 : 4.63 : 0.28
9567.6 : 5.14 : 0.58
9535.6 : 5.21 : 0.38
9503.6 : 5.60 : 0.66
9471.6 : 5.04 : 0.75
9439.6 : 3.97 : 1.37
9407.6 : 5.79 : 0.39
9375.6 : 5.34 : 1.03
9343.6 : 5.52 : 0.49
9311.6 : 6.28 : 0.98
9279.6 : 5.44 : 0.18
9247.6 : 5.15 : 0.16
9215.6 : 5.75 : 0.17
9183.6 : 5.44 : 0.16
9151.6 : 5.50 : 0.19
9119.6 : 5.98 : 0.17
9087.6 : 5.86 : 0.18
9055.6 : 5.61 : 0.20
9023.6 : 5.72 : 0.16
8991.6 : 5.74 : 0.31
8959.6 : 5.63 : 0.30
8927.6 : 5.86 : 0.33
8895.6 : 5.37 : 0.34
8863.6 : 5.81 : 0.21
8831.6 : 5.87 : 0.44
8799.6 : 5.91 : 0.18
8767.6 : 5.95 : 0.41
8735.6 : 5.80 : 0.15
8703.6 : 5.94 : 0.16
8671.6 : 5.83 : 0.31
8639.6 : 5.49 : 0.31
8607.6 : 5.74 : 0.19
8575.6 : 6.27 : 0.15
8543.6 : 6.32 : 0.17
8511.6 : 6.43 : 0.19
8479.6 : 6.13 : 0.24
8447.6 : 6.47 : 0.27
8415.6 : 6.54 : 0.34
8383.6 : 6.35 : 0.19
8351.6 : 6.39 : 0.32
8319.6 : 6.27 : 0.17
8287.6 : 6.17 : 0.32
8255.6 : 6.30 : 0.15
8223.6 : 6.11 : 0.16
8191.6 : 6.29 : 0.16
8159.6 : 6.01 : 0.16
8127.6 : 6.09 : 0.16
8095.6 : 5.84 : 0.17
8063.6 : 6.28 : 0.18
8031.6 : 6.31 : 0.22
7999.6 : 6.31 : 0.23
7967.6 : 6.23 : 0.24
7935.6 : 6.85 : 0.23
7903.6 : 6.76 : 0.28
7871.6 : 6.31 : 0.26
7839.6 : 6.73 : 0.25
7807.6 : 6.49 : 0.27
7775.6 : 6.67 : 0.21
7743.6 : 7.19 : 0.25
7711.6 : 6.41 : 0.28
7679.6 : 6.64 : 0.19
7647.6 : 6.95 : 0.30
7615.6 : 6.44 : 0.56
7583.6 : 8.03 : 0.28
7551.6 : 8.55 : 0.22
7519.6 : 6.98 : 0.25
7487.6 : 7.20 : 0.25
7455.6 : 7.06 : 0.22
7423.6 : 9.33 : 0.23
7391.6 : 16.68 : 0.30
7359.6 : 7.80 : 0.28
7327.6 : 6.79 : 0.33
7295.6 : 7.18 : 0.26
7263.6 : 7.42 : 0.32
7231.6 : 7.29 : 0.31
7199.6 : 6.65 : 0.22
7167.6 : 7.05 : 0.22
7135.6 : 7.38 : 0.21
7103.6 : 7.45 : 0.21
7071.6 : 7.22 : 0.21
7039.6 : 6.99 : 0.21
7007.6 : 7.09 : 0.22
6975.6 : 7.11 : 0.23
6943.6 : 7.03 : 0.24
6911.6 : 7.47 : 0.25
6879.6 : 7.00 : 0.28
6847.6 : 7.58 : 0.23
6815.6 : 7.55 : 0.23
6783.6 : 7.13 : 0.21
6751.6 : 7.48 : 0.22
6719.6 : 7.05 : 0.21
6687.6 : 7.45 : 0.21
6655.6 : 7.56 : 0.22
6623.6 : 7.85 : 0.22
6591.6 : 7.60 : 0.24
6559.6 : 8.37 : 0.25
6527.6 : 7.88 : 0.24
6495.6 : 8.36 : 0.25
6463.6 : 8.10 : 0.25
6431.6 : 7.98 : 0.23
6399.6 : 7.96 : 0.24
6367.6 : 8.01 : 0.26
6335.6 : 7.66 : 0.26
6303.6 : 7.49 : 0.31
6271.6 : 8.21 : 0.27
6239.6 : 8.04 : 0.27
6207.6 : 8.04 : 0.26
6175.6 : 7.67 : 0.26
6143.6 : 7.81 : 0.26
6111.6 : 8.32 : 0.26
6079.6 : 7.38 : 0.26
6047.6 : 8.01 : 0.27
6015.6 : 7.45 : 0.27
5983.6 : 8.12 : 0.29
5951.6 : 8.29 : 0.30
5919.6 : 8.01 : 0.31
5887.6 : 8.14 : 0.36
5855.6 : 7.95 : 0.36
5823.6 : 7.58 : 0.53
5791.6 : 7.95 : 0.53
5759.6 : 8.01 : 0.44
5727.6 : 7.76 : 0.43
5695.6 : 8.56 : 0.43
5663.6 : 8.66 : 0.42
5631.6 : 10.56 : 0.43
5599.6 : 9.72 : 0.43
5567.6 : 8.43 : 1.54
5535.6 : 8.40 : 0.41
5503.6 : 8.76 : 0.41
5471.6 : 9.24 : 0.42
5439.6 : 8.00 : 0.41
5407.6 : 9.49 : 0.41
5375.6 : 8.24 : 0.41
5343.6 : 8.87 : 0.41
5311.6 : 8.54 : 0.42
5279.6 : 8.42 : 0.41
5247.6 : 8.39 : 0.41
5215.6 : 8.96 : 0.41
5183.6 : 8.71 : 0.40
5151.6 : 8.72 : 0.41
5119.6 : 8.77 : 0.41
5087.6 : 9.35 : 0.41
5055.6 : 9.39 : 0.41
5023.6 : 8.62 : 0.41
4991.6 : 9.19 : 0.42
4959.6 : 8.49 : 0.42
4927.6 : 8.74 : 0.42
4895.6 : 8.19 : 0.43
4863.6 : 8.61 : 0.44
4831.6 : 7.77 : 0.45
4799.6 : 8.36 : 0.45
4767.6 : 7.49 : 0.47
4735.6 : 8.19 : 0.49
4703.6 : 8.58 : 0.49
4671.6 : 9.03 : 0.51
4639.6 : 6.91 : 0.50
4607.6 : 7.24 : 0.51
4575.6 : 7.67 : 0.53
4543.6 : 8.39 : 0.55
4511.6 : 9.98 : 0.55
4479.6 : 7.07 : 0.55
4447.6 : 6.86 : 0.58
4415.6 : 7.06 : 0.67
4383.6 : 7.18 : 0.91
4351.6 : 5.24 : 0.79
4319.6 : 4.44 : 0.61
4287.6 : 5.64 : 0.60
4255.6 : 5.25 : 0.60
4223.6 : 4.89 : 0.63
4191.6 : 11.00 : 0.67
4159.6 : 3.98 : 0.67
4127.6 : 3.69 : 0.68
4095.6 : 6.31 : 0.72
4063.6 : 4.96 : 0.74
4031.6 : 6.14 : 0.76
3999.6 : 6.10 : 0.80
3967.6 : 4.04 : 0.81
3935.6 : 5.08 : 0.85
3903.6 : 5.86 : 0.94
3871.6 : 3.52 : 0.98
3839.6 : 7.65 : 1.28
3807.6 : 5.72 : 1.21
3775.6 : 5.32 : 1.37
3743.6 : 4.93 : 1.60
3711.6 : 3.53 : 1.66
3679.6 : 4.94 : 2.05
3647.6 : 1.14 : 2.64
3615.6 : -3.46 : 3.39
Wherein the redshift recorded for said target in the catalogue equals 0.126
